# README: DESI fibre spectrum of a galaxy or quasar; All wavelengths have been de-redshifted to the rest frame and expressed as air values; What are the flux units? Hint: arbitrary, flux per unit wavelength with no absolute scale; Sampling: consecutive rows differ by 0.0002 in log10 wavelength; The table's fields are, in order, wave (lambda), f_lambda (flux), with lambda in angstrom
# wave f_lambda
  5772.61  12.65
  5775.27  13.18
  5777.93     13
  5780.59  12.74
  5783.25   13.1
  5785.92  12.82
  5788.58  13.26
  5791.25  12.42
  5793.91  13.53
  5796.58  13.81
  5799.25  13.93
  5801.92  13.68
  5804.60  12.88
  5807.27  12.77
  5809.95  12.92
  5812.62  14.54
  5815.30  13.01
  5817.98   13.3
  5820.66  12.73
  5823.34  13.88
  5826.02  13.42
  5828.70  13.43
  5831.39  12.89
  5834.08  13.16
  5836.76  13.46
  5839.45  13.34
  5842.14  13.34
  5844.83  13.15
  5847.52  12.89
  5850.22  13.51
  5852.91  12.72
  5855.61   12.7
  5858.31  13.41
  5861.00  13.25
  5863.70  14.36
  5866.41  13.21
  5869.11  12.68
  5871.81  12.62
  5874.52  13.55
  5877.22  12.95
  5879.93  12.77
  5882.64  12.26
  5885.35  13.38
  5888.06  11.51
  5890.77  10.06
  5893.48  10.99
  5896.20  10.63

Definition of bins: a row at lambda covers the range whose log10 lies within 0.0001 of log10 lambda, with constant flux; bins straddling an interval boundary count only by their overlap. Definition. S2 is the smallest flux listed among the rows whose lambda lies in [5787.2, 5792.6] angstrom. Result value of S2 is 12.42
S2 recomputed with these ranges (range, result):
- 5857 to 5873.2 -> 12.62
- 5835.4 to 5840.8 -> 13.34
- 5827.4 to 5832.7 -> 12.89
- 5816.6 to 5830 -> 12.73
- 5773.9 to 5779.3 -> 13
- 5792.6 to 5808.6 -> 12.77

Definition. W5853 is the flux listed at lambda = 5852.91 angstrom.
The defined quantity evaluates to 12.72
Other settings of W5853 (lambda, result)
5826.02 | 13.42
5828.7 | 13.43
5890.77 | 10.06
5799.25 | 13.93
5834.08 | 13.16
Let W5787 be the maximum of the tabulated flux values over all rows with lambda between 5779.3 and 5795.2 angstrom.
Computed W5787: 13.53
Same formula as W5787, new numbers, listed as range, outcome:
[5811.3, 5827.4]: 14.54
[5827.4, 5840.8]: 13.46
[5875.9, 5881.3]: 12.95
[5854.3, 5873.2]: 14.36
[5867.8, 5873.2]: 12.68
